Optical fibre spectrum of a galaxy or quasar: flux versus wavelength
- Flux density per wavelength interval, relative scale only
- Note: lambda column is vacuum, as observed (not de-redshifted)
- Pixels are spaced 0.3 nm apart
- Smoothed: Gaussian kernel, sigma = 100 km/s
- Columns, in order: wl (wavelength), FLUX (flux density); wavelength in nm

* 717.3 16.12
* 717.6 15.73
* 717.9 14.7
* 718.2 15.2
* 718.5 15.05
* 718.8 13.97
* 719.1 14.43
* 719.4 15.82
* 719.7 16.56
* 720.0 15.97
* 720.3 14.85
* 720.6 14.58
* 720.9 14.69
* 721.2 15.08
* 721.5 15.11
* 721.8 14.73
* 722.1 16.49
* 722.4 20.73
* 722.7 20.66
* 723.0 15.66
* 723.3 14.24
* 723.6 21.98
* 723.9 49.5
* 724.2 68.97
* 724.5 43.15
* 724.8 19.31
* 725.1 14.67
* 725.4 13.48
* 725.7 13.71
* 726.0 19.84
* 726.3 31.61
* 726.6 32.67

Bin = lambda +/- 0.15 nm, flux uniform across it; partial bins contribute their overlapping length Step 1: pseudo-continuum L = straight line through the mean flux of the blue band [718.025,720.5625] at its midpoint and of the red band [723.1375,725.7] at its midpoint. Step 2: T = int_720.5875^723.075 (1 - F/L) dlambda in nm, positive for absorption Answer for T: 0.65 nm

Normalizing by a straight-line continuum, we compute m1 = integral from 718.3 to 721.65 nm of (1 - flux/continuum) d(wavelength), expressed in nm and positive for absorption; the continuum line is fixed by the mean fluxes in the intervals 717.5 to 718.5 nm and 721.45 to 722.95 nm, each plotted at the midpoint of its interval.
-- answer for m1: 0.24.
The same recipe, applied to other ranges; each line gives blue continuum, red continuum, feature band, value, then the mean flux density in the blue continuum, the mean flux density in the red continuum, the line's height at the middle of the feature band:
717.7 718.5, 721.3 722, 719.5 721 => -0.033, 15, 15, 15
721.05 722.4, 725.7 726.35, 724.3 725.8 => -0.176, 16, 22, 20.7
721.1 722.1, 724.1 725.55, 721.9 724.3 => -0.411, 15.2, 30.6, 22.4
